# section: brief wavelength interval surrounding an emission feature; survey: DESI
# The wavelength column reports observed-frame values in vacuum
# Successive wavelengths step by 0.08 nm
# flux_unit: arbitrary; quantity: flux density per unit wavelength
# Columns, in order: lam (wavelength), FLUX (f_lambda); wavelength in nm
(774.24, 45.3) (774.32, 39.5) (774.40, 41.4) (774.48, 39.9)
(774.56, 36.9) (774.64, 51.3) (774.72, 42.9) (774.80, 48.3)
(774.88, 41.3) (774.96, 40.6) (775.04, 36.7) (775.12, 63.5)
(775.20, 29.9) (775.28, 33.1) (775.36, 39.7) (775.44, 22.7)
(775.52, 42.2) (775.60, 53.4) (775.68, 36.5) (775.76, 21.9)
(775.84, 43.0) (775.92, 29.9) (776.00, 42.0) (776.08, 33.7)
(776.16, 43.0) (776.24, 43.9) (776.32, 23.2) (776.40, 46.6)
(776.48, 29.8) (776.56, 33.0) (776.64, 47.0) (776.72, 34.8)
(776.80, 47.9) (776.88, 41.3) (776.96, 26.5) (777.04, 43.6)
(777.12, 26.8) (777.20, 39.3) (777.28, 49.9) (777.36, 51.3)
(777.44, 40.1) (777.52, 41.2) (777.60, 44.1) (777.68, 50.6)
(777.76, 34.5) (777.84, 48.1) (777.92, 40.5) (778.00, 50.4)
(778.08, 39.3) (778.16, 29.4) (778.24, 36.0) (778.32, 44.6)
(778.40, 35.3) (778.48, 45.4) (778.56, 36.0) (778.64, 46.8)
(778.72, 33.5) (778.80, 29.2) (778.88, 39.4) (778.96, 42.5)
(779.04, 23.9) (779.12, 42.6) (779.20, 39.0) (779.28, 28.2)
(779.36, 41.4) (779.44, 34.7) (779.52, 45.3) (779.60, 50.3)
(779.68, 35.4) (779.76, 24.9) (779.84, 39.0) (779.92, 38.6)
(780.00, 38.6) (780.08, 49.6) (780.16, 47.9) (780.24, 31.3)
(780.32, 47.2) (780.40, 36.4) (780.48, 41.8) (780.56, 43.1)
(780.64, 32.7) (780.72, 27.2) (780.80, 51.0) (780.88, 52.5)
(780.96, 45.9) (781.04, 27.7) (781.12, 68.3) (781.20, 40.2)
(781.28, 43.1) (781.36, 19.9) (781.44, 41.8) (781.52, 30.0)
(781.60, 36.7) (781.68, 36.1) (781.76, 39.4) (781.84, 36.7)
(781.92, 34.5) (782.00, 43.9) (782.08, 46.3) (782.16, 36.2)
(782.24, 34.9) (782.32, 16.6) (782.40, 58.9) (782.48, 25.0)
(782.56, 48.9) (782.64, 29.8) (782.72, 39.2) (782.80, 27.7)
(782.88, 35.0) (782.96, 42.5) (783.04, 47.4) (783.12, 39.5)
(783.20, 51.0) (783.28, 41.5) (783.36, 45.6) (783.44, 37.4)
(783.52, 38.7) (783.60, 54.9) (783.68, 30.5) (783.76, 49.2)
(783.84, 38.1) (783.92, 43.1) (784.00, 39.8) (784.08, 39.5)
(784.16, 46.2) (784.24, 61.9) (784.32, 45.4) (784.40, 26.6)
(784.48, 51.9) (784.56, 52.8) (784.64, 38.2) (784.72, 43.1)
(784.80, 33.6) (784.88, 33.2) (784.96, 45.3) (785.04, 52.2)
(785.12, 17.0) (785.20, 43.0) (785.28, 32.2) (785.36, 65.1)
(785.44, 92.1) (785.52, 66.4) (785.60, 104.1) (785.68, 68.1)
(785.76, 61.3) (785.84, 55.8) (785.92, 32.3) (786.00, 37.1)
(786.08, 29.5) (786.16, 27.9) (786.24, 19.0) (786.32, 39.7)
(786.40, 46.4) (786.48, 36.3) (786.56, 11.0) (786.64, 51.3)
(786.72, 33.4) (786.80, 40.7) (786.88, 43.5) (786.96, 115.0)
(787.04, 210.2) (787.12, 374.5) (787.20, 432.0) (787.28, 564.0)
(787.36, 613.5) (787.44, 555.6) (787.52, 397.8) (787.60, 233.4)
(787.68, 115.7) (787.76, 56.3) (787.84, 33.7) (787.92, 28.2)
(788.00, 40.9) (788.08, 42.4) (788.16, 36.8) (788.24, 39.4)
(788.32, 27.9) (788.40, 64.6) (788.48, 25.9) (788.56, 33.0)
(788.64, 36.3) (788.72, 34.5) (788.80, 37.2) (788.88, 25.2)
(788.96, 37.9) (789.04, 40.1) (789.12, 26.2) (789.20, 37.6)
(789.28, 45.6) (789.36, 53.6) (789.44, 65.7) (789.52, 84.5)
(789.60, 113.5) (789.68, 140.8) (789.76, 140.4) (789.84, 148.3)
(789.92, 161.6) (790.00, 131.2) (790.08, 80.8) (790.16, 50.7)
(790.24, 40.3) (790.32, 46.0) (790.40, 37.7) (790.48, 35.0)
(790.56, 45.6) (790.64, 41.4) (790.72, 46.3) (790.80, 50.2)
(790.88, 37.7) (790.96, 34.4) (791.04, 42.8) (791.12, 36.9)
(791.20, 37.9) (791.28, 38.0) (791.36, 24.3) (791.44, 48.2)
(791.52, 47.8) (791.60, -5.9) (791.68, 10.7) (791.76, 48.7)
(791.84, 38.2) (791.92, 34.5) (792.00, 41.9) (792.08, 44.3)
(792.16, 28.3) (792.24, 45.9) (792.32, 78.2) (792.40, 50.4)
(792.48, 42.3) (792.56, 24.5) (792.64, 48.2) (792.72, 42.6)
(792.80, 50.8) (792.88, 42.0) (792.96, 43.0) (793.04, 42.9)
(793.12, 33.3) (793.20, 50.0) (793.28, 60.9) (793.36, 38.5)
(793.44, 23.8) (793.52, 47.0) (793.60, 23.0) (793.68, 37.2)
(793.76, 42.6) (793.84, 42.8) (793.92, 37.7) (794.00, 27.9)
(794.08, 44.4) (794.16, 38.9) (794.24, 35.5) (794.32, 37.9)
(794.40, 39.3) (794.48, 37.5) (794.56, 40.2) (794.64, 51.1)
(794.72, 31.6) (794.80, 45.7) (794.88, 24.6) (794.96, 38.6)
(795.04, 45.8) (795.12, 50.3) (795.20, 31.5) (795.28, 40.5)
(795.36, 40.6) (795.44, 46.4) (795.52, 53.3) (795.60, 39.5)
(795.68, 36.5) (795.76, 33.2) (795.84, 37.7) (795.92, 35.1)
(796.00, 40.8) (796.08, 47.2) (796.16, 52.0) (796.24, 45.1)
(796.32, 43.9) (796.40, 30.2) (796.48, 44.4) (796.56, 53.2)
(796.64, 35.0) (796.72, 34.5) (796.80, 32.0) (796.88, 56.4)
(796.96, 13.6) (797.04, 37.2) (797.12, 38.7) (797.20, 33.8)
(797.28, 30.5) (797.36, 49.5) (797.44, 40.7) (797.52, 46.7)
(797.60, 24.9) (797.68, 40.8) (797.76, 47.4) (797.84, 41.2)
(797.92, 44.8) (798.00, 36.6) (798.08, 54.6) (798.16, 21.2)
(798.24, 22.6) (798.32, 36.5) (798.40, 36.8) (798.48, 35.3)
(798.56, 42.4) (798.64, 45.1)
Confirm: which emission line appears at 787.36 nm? H-alpha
